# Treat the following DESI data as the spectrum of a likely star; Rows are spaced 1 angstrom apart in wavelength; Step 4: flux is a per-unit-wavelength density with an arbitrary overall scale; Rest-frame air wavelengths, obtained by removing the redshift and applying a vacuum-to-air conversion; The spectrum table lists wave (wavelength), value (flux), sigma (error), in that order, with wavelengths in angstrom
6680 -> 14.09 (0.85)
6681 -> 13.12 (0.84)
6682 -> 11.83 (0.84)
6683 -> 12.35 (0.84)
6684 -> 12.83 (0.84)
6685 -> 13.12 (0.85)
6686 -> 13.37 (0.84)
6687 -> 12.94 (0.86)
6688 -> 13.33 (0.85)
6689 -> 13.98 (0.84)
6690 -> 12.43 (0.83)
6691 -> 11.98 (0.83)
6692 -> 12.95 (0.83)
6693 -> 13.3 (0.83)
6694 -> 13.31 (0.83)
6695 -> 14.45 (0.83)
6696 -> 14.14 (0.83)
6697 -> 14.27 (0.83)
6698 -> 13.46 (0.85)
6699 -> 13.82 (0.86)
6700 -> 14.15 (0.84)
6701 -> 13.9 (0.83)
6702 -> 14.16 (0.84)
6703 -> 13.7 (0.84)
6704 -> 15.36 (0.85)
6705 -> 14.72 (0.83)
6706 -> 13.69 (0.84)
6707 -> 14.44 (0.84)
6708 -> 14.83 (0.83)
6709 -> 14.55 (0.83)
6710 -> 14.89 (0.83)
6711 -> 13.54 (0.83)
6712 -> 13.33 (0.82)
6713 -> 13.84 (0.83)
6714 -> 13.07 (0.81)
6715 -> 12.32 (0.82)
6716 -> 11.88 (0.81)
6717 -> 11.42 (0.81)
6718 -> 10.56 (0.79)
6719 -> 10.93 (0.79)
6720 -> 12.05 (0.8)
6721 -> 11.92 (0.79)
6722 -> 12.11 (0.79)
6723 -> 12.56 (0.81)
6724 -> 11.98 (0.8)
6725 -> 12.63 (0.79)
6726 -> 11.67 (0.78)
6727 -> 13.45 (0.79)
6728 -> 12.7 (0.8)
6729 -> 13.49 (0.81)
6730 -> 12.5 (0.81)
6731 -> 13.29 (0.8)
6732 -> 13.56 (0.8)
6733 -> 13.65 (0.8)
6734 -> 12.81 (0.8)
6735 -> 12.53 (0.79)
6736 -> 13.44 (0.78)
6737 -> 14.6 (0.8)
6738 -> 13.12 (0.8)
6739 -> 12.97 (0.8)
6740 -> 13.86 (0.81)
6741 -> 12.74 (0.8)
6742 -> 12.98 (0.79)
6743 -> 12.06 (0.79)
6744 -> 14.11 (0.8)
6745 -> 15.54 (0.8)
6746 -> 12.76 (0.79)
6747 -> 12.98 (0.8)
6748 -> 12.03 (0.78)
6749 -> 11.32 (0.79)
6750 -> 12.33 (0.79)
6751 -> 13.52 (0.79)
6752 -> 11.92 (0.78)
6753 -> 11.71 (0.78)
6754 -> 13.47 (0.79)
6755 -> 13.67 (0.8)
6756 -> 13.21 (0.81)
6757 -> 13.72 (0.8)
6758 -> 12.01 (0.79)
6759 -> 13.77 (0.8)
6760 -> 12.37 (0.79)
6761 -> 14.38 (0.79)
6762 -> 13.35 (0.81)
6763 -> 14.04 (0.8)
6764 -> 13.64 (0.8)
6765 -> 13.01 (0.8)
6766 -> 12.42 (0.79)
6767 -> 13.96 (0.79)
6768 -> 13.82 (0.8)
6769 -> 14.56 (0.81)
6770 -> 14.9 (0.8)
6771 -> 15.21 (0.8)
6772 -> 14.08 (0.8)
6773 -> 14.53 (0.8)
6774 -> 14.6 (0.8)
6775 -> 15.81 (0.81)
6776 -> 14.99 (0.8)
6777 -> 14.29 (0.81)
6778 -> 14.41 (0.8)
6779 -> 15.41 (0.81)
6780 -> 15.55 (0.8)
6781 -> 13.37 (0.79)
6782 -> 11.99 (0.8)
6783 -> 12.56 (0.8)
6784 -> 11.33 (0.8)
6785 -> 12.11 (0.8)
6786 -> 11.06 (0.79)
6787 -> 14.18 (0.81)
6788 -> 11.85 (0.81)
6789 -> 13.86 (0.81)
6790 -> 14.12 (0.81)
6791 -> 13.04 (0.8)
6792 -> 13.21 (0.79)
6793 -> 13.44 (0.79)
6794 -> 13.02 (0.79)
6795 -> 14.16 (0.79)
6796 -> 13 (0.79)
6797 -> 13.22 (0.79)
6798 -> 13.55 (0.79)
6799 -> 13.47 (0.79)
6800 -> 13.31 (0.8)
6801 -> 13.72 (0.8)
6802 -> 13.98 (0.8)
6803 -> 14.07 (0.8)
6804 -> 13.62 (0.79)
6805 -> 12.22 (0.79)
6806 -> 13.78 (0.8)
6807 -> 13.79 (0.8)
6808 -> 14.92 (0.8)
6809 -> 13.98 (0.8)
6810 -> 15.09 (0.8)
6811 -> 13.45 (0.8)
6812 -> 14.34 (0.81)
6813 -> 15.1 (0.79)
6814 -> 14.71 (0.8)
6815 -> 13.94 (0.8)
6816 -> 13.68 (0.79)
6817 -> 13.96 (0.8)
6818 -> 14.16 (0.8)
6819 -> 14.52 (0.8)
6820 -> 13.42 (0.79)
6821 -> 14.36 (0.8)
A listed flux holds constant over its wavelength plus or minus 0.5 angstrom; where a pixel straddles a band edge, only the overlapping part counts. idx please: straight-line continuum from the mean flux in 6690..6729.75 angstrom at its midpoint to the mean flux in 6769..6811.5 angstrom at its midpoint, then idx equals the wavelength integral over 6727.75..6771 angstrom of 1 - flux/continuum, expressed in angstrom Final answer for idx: 0.7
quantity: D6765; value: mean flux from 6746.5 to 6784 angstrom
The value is 13.6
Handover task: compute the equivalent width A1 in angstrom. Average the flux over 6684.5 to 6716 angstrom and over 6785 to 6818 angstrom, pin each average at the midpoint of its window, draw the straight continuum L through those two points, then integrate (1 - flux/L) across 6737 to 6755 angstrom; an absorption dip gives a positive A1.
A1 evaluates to 0.9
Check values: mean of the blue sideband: 13.7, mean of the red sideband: 13.6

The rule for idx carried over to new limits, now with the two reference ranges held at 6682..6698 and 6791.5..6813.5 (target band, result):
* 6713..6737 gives 1.5 angstrom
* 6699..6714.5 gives -1.0 angstrom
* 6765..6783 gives -0.9 angstrom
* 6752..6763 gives 0.3 angstrom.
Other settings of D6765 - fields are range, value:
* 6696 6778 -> 13.4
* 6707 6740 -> 12.9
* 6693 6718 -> 13.7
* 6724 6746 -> 13.2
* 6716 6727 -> 11.9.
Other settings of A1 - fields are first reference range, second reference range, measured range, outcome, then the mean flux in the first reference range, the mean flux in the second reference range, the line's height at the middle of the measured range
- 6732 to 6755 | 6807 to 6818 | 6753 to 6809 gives 0.44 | 13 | 14.3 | 13.7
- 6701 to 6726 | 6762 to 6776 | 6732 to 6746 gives 0.21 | 13.1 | 14.2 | 13.6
